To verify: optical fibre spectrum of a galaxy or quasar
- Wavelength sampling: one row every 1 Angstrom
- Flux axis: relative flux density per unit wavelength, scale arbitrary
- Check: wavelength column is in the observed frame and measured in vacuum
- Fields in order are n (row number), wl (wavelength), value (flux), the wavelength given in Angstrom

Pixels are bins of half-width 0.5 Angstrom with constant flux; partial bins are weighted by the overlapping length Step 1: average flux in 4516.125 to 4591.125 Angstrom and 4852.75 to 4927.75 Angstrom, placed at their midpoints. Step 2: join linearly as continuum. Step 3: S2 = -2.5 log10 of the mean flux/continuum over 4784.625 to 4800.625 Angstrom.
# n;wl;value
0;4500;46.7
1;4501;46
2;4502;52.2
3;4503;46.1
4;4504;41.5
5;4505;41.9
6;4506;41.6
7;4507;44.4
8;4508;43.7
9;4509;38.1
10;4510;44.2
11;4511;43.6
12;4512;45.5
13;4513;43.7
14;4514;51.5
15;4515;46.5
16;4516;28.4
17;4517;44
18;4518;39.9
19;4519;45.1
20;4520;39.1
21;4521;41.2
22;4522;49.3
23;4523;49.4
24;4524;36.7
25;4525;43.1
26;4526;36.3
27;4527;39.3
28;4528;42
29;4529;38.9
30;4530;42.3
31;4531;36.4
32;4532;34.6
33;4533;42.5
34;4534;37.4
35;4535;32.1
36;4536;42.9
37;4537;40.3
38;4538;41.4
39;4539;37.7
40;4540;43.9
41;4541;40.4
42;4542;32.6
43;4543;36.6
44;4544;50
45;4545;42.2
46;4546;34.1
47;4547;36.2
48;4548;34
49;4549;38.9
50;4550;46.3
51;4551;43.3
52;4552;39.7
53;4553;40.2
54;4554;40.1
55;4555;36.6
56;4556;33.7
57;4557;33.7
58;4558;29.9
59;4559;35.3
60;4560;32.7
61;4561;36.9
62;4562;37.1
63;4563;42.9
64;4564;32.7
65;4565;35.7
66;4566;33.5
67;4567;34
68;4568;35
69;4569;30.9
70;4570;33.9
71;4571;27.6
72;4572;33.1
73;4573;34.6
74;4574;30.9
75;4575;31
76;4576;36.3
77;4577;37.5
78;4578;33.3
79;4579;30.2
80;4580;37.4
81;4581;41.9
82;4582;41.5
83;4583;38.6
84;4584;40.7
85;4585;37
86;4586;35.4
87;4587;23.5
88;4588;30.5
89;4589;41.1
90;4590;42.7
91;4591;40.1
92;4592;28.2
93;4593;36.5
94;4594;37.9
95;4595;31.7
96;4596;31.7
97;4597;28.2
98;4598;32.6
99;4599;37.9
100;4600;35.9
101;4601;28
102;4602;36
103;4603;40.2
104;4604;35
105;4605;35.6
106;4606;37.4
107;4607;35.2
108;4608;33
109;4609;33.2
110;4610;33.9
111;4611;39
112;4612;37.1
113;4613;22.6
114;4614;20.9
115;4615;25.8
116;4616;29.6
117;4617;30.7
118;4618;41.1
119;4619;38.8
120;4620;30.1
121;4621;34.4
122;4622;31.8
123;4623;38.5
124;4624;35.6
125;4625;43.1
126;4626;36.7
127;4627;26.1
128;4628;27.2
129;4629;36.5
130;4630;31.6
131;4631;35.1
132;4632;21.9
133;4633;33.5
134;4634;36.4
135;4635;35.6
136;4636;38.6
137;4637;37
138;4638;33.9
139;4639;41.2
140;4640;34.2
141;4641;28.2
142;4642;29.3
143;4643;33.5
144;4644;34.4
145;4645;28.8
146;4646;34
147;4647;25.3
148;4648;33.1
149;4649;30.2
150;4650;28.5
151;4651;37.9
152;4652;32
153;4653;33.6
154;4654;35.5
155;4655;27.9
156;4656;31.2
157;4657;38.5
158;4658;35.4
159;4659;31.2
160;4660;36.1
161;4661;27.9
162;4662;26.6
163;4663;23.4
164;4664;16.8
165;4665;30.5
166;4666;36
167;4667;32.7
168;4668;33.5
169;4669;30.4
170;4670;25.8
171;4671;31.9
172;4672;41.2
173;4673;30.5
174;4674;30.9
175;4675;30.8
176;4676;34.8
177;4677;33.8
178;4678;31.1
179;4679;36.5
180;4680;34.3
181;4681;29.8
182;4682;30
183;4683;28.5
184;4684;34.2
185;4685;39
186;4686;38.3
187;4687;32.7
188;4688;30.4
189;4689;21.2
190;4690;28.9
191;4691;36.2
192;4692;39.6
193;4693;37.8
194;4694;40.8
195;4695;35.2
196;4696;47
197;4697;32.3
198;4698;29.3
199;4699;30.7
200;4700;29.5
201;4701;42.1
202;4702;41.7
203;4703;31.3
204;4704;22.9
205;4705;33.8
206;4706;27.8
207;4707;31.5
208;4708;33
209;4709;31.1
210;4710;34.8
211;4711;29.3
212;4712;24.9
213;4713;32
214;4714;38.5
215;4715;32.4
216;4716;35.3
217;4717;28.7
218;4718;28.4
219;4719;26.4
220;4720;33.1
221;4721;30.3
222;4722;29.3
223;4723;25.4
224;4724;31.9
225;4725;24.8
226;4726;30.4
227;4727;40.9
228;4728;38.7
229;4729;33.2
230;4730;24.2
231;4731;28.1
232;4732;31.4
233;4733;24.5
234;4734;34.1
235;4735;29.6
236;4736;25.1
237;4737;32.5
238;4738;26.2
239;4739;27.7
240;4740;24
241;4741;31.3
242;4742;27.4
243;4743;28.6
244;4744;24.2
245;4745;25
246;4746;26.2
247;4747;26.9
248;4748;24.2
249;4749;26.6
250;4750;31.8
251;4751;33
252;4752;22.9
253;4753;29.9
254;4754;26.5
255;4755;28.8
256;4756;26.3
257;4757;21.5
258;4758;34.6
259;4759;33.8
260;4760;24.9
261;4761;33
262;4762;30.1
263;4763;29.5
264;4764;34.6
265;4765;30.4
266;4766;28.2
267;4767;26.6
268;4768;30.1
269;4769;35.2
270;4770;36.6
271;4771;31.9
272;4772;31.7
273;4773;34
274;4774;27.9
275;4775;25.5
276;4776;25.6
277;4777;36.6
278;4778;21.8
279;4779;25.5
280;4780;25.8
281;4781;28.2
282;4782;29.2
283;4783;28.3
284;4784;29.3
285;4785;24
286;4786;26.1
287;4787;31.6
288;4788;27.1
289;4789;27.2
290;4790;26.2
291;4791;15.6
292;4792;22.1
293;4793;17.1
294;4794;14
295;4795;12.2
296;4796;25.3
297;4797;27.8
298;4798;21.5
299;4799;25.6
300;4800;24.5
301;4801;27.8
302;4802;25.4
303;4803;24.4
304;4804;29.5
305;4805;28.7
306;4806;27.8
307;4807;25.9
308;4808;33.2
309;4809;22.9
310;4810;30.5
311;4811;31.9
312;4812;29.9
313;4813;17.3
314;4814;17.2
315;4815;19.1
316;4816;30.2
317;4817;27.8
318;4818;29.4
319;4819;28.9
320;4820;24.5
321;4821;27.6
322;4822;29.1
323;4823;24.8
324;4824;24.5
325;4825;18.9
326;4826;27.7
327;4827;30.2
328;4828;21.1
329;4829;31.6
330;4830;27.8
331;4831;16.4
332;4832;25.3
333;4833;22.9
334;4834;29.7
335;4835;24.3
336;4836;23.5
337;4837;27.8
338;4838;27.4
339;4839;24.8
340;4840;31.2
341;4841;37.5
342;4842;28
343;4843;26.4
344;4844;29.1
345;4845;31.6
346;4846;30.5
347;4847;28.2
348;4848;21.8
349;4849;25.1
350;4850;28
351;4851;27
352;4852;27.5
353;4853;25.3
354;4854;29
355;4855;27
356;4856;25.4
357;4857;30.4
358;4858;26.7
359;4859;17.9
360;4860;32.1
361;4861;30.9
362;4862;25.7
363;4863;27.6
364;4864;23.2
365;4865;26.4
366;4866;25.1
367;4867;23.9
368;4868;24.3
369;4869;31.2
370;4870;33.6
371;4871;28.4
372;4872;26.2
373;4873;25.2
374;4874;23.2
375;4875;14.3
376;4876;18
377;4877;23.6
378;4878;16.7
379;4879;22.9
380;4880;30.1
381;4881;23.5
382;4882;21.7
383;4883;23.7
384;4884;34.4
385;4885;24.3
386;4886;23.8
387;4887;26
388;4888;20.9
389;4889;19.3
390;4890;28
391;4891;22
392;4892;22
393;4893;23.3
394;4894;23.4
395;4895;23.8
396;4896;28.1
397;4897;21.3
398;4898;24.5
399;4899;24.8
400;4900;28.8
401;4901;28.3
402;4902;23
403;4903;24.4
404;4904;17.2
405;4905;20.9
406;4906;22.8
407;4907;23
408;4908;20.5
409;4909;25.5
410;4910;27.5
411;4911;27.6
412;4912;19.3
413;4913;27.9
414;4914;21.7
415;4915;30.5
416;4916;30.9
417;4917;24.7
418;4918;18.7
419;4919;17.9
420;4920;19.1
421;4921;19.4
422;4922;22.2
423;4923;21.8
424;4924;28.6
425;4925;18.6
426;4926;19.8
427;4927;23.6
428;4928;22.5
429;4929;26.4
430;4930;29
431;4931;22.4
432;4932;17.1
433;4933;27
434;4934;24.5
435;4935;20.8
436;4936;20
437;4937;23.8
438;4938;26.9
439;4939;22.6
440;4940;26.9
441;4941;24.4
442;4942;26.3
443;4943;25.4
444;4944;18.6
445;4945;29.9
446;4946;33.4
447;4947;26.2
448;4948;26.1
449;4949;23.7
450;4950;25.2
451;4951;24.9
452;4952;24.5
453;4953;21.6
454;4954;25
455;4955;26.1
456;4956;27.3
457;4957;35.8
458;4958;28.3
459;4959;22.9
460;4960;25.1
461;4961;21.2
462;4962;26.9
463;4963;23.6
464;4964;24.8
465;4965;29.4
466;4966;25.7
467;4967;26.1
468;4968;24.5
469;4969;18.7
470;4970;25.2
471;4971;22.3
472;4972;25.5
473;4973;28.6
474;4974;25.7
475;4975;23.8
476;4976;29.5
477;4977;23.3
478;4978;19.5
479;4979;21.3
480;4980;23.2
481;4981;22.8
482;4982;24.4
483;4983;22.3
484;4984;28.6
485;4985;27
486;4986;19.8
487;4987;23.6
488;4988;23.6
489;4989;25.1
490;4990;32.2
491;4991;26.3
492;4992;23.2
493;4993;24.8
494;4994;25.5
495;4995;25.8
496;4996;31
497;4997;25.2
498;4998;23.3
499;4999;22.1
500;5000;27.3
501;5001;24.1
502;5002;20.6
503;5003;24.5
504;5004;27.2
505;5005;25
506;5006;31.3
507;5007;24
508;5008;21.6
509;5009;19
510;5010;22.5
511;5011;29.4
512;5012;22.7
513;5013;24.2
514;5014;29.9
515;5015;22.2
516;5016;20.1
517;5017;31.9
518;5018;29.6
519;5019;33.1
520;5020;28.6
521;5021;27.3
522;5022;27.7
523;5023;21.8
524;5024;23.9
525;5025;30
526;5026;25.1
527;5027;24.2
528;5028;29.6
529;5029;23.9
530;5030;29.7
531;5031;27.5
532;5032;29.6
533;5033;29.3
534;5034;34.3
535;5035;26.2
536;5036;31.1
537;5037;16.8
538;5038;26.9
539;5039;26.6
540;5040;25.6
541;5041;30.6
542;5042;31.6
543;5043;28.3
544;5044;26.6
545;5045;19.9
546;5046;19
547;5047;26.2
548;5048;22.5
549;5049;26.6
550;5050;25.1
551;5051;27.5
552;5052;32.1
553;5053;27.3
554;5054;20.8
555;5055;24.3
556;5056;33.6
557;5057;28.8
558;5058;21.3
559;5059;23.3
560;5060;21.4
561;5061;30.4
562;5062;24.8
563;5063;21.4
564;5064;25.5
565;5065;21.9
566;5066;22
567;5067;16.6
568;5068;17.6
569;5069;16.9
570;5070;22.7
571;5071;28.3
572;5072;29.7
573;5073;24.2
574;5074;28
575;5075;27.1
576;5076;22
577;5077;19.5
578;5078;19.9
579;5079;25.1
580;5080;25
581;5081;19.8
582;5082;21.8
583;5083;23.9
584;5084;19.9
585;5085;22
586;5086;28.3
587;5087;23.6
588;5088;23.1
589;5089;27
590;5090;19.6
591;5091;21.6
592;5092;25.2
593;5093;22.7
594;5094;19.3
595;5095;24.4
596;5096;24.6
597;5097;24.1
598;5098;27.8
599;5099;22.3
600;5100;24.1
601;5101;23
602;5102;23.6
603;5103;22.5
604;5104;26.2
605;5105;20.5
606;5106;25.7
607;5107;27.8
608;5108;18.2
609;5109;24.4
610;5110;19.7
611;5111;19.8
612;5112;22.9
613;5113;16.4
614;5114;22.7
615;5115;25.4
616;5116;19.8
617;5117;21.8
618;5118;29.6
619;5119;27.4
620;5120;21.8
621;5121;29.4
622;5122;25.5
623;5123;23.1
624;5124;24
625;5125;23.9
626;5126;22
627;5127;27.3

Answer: 0.22 mag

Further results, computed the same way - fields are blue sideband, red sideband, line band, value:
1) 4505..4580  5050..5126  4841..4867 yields 0.11 mag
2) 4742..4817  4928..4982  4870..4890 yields 0.09 mag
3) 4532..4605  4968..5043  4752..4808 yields 0.15 mag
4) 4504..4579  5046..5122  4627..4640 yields 0.07 mag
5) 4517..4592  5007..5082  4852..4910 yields 0.19 mag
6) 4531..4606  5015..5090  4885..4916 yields 0.19 mag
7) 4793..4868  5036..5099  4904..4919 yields 0.07 mag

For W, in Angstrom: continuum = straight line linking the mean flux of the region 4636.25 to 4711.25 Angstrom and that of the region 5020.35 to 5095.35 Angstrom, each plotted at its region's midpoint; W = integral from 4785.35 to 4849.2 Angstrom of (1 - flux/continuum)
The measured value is 8.3 Angstrom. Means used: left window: 32.6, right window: 24.9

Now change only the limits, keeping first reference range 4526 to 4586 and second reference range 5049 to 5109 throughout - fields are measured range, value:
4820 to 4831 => 1.6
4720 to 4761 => 4.7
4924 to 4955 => 3.5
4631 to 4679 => 3.5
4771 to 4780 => 0.8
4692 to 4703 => -1.0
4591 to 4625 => 2.0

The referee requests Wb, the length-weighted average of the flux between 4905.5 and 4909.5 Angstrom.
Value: 22.9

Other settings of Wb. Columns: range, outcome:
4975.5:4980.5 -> 23.4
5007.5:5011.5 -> 23.1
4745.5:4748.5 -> 25.8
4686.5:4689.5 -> 28.1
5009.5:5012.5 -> 24.9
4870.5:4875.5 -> 23.5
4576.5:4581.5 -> 36.1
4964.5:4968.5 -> 26.4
